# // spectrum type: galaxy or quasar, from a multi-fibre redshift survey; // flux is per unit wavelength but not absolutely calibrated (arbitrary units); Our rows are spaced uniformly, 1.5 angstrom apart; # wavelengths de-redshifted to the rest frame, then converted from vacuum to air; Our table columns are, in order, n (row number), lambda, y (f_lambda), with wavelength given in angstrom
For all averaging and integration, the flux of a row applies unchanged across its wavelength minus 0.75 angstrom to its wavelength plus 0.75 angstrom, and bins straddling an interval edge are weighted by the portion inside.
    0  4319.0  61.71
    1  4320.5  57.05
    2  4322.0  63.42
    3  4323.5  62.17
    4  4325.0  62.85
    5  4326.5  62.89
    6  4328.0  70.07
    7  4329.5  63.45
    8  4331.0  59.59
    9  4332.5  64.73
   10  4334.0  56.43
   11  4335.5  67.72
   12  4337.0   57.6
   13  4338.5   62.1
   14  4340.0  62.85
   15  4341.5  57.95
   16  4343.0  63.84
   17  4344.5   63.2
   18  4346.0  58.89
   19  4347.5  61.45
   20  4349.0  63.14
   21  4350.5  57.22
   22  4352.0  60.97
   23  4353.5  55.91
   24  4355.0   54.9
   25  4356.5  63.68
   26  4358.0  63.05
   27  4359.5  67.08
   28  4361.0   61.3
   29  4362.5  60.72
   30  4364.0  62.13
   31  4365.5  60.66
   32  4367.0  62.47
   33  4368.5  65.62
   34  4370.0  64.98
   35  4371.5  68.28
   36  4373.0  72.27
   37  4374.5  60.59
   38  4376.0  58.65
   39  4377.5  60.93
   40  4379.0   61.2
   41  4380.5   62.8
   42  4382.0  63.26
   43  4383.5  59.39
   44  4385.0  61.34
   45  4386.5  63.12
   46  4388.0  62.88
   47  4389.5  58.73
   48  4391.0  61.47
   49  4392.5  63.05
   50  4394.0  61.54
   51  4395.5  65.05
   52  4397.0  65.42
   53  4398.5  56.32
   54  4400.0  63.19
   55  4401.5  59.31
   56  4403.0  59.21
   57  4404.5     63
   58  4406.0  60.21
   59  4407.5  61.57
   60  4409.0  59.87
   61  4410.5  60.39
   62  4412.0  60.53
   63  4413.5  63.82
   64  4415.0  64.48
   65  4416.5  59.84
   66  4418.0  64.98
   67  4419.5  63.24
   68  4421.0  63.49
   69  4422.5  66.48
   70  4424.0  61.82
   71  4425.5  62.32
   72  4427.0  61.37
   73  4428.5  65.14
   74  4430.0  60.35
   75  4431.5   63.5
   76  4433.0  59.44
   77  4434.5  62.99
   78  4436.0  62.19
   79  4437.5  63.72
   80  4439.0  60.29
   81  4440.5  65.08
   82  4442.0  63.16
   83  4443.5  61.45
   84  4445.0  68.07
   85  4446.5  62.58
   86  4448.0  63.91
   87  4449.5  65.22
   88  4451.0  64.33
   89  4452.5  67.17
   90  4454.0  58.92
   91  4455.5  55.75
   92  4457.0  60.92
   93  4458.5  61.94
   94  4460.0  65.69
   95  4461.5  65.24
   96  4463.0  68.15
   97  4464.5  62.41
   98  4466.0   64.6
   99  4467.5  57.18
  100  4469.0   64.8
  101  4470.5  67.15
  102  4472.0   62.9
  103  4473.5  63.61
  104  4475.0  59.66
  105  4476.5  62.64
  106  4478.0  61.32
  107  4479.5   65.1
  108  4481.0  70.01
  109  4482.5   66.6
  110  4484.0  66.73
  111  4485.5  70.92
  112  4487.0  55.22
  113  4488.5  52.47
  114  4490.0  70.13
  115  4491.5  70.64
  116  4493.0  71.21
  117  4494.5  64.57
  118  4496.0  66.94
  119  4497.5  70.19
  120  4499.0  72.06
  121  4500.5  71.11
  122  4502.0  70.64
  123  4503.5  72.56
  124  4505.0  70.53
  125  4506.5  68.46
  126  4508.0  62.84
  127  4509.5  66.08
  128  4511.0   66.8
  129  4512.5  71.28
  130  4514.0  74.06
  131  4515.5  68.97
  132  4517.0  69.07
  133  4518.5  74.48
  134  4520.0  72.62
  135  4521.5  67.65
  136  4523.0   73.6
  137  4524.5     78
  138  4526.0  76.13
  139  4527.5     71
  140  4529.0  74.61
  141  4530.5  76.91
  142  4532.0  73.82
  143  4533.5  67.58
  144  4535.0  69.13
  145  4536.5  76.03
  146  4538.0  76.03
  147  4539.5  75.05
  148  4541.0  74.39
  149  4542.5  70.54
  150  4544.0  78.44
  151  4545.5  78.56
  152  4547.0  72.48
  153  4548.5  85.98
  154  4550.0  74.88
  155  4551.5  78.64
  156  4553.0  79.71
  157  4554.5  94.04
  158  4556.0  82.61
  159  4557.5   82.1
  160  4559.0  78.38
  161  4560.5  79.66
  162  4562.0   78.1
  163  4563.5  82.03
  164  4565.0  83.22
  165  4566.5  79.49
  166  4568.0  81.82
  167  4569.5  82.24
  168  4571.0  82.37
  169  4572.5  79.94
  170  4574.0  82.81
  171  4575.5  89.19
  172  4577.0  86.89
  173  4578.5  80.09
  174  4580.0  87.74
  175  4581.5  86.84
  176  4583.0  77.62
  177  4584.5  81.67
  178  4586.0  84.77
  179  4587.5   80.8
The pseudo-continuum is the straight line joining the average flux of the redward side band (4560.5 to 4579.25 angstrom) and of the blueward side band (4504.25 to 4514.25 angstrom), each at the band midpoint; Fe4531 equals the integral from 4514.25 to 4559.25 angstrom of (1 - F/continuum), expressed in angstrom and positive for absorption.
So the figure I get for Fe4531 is -0.61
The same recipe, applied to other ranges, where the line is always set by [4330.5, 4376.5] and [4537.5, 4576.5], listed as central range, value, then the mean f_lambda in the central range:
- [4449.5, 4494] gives 5.3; 63.9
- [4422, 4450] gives 2.5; 63.1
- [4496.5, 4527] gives 2.1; 70.8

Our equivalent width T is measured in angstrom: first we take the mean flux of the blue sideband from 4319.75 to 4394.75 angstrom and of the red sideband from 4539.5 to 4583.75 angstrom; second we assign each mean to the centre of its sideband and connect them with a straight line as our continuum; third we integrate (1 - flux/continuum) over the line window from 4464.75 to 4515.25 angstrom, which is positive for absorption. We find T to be 5.4 angstrom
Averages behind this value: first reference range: 62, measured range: 66.4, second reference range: 81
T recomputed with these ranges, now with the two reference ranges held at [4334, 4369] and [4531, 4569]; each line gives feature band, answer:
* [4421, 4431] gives 0.7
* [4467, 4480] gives 1.6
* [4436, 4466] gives 2.7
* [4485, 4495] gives 1.1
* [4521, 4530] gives 0.3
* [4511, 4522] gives 0.6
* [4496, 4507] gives 0.5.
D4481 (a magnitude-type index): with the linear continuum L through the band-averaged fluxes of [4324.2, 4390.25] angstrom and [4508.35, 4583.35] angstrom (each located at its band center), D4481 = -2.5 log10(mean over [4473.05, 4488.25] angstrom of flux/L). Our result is 0.13 mag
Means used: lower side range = 62.1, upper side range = 77.3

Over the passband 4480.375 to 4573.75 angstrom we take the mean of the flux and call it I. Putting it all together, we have 73.6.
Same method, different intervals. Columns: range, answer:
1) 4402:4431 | 62.2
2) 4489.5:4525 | 70.1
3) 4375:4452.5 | 62.3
